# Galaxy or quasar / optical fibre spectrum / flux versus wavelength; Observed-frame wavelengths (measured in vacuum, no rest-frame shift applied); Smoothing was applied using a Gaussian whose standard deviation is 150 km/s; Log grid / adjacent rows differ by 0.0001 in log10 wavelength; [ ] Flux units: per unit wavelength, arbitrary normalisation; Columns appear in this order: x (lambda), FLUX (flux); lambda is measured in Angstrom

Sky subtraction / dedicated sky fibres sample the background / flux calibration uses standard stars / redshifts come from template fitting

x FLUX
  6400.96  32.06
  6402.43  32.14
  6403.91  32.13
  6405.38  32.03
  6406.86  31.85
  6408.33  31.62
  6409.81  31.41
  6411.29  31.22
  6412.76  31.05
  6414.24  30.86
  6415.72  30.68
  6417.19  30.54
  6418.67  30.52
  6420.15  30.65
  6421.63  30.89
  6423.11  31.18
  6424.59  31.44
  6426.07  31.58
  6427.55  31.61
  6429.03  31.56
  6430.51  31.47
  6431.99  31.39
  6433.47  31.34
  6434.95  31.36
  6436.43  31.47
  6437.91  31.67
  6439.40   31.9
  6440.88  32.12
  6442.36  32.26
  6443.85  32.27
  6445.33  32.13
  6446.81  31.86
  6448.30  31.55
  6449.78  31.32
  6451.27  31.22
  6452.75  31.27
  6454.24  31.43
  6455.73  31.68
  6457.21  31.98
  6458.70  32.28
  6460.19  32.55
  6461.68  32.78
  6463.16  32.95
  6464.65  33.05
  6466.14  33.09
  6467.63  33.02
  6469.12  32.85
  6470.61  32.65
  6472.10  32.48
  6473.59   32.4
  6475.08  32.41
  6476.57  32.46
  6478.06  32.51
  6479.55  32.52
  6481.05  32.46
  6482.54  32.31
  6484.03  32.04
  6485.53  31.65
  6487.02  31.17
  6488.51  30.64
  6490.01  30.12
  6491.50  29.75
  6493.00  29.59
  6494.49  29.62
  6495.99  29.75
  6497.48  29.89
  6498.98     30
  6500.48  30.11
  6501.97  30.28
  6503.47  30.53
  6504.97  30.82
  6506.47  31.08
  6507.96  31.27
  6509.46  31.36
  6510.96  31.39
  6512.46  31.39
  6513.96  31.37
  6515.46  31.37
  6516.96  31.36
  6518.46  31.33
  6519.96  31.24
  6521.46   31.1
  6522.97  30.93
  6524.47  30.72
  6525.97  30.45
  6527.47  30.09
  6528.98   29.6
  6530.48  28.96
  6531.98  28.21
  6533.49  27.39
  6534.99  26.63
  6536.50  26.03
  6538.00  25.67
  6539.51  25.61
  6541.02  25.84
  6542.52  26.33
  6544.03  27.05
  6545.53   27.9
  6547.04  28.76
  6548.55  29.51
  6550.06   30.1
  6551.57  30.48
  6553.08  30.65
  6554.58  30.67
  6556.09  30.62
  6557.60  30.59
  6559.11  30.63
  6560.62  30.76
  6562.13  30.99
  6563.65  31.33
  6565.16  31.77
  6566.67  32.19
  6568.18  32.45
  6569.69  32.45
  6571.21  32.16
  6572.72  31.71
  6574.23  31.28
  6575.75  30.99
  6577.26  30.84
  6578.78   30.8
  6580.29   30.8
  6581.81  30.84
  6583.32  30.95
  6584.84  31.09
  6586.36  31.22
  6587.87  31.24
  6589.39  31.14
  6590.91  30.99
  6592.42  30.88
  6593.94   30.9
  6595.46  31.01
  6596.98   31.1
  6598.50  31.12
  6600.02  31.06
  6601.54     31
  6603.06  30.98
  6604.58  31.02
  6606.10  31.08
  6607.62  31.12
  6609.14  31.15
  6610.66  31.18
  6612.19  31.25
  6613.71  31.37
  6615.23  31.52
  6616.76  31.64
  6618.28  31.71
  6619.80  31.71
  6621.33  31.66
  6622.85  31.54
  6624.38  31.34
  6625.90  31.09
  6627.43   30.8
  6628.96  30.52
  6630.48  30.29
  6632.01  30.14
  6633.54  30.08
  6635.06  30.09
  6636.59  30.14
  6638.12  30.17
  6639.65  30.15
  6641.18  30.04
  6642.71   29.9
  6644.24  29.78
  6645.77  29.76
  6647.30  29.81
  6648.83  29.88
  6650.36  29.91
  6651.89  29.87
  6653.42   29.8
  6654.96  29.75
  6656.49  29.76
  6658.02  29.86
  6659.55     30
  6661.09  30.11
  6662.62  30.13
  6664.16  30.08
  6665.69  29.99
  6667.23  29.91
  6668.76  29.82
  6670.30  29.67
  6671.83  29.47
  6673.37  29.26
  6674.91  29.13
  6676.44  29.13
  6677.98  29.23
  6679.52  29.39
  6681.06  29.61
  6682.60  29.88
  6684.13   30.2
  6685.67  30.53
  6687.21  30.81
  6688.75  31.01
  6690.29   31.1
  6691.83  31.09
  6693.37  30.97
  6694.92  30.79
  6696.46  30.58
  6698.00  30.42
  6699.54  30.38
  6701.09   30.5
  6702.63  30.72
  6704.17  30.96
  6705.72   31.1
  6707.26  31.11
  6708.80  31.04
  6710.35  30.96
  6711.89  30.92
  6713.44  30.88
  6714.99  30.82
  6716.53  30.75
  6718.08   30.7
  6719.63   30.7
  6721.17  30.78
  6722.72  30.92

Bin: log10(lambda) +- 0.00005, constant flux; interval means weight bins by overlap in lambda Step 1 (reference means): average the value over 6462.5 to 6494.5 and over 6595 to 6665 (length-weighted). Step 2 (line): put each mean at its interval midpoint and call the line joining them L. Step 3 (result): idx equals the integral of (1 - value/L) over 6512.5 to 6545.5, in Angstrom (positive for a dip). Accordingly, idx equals 2.7 Angstrom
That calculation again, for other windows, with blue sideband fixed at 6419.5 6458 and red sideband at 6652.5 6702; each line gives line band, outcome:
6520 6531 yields 0.2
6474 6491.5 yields -0.3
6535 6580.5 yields 1.4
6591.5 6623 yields -0.7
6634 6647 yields 0.1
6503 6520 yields -0.1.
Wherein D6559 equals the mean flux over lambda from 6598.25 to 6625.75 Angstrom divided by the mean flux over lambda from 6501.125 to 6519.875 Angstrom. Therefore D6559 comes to 1.0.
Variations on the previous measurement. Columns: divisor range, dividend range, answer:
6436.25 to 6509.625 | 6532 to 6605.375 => 0.95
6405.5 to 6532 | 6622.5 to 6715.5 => 0.96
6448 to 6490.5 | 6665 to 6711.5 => 0.94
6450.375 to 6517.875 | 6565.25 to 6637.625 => 0.99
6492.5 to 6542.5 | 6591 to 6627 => 1.05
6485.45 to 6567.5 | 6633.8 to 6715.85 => 1.01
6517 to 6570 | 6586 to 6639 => 1.05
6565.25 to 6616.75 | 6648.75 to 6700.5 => 0.96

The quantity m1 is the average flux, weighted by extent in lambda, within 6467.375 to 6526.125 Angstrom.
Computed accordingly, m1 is 31.3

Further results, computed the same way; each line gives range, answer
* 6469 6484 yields 32.5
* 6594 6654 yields 30.7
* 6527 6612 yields 30.2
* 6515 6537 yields 29.7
